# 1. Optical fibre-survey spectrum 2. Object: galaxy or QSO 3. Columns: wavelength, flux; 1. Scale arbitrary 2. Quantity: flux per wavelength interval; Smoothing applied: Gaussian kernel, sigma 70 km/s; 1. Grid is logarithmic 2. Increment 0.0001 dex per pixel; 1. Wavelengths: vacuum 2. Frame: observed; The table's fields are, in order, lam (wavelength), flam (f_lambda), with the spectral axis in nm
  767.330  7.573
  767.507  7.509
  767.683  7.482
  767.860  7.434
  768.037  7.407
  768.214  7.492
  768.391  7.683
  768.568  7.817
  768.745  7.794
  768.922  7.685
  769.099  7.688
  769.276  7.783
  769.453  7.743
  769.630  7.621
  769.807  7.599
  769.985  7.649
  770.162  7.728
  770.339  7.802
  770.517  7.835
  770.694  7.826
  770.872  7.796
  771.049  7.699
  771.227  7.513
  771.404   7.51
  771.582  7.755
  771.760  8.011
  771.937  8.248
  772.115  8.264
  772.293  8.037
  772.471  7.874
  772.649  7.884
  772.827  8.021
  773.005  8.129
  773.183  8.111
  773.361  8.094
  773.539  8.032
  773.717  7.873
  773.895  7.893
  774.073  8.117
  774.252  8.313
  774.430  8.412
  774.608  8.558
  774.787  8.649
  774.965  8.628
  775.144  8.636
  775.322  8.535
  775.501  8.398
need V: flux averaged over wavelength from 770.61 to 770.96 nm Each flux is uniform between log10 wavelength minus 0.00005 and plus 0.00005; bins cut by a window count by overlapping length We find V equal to 7.8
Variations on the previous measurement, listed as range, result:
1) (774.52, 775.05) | 8.61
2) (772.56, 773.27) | 8.03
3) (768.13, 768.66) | 7.66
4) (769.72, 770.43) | 7.69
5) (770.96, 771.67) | 7.62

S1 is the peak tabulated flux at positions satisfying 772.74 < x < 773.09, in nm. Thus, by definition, 8.129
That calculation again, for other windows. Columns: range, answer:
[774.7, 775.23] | 8.649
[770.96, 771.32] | 7.699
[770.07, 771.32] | 7.835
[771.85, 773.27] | 8.264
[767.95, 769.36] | 7.817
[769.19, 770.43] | 7.802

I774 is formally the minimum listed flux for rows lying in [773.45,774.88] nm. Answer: 7.873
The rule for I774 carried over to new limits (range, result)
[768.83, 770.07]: 7.599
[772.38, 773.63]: 7.874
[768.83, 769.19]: 7.685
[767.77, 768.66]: 7.407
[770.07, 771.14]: 7.699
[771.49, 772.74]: 7.755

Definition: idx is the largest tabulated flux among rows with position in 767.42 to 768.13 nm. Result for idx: 7.509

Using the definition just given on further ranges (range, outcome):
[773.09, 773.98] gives 8.111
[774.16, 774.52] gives 8.412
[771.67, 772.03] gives 8.248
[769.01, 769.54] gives 7.783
